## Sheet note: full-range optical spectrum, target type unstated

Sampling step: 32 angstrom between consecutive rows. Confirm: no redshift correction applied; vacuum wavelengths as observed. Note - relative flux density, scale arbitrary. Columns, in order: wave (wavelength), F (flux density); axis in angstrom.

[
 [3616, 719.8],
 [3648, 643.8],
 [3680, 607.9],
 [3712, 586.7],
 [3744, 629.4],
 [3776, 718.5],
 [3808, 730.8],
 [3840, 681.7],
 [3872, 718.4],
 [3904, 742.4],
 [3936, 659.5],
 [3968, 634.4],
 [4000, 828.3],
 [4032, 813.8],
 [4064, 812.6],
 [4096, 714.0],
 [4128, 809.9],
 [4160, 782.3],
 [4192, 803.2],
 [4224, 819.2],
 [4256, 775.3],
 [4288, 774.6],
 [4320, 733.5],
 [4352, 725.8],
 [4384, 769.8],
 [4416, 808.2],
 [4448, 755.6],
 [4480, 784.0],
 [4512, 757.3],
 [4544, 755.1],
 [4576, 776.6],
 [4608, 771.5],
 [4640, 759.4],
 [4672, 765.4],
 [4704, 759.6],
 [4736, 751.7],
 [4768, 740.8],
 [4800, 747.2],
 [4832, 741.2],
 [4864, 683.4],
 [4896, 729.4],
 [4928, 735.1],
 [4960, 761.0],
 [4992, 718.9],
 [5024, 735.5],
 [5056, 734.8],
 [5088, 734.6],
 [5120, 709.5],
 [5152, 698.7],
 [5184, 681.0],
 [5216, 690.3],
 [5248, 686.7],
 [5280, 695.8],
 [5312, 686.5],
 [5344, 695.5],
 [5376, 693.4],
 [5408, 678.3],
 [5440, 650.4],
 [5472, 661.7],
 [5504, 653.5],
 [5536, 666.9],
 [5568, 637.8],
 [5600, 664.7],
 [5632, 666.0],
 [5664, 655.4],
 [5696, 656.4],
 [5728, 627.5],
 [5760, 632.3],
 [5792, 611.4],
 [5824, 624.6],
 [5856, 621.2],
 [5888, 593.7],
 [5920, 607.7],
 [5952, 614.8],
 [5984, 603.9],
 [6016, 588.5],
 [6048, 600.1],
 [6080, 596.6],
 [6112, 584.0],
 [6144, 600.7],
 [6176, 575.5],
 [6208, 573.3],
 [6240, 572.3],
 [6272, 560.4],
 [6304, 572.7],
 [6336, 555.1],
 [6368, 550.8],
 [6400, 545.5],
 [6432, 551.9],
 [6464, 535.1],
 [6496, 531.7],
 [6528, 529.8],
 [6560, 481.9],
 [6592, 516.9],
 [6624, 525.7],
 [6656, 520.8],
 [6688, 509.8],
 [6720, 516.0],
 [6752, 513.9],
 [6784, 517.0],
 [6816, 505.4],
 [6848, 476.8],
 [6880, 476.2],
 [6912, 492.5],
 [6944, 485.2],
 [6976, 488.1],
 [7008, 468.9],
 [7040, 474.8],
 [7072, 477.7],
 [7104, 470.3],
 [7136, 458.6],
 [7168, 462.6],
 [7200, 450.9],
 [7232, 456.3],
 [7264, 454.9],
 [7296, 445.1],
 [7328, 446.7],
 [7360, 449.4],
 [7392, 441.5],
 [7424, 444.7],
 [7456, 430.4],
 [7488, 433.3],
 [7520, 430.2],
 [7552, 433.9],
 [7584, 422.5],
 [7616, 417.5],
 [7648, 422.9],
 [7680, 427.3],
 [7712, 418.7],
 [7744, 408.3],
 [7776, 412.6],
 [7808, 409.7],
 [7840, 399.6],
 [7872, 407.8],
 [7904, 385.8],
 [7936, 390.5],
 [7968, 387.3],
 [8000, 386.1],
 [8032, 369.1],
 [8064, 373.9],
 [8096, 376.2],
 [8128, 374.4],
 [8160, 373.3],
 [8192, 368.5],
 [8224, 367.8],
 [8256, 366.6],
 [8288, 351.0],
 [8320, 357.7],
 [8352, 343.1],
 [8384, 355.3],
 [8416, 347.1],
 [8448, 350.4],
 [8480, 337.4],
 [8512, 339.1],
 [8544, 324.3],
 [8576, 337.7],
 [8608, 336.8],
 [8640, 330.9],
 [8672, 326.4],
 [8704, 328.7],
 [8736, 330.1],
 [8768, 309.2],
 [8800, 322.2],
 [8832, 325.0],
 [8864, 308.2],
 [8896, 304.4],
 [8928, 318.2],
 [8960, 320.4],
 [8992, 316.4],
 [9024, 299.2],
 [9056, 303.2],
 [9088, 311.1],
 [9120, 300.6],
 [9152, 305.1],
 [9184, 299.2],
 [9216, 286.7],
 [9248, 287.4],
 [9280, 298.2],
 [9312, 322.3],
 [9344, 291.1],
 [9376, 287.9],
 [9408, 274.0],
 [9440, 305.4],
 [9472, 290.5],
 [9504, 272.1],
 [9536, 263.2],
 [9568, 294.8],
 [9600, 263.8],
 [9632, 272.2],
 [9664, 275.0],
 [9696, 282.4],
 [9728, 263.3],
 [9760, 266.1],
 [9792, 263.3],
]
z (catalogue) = 0.000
